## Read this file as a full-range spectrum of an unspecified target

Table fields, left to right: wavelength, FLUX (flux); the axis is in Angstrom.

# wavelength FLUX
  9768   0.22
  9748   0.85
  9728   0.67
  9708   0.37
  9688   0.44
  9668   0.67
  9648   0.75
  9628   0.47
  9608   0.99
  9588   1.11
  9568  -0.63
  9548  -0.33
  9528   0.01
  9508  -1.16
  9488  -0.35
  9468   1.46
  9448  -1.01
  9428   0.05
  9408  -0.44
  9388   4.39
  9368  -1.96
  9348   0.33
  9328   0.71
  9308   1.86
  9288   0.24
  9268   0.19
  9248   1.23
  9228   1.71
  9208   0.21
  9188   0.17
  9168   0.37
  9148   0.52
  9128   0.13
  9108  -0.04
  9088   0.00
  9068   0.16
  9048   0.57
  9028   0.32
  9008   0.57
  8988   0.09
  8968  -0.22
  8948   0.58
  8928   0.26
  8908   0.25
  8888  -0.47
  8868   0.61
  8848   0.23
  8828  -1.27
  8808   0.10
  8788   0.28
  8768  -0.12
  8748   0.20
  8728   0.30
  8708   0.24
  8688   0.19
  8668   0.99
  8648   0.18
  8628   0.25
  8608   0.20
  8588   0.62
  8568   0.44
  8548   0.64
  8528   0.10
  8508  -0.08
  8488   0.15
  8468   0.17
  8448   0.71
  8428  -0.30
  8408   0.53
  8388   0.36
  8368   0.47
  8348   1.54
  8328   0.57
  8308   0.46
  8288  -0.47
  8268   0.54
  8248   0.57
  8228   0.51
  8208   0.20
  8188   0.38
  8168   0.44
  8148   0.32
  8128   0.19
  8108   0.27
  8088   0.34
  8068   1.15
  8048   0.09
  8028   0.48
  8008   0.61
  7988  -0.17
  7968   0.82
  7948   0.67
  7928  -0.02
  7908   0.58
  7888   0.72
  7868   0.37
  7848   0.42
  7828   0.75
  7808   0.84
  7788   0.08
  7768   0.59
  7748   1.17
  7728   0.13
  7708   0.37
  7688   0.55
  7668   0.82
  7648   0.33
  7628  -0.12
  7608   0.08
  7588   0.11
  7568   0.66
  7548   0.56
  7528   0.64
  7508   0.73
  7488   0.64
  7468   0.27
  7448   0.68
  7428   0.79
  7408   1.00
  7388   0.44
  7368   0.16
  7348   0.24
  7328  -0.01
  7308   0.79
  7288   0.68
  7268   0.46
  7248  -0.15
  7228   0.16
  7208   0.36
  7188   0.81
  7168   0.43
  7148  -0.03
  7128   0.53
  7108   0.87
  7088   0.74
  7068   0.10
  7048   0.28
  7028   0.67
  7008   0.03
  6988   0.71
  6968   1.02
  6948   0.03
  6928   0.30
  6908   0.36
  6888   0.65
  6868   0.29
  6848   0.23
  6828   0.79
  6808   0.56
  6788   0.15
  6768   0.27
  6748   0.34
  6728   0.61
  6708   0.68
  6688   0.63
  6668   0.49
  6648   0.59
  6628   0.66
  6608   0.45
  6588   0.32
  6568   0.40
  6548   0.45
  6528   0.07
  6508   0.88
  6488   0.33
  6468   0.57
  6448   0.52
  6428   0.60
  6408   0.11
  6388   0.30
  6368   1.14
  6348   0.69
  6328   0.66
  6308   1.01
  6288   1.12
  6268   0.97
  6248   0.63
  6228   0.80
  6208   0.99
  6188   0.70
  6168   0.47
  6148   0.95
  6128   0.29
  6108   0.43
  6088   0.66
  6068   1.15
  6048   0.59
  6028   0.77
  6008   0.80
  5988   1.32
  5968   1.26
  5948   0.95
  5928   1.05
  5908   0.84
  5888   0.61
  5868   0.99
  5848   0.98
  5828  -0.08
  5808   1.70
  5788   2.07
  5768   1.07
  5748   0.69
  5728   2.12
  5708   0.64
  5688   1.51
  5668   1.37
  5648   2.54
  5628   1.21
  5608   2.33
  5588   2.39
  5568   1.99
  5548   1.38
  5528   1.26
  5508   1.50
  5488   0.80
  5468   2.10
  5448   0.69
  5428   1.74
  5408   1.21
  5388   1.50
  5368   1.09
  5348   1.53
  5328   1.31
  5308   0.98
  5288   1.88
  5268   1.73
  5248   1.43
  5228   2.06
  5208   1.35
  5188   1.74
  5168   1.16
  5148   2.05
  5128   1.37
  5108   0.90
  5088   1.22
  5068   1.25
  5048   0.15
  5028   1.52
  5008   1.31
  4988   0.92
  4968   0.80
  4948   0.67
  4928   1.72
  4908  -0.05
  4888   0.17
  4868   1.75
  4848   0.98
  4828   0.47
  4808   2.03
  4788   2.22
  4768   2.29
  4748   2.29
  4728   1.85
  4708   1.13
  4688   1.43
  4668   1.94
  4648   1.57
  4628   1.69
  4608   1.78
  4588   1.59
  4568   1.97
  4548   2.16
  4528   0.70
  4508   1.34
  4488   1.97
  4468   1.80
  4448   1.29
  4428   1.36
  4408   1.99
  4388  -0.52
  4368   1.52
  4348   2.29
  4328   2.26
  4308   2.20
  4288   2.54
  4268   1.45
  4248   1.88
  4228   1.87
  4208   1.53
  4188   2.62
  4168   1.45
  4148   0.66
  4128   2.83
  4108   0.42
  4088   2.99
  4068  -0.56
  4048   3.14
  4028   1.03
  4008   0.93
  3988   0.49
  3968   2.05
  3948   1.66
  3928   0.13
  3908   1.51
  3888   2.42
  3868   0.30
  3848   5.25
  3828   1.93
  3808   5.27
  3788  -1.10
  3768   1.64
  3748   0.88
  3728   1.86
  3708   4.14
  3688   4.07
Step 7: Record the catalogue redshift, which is 1.48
